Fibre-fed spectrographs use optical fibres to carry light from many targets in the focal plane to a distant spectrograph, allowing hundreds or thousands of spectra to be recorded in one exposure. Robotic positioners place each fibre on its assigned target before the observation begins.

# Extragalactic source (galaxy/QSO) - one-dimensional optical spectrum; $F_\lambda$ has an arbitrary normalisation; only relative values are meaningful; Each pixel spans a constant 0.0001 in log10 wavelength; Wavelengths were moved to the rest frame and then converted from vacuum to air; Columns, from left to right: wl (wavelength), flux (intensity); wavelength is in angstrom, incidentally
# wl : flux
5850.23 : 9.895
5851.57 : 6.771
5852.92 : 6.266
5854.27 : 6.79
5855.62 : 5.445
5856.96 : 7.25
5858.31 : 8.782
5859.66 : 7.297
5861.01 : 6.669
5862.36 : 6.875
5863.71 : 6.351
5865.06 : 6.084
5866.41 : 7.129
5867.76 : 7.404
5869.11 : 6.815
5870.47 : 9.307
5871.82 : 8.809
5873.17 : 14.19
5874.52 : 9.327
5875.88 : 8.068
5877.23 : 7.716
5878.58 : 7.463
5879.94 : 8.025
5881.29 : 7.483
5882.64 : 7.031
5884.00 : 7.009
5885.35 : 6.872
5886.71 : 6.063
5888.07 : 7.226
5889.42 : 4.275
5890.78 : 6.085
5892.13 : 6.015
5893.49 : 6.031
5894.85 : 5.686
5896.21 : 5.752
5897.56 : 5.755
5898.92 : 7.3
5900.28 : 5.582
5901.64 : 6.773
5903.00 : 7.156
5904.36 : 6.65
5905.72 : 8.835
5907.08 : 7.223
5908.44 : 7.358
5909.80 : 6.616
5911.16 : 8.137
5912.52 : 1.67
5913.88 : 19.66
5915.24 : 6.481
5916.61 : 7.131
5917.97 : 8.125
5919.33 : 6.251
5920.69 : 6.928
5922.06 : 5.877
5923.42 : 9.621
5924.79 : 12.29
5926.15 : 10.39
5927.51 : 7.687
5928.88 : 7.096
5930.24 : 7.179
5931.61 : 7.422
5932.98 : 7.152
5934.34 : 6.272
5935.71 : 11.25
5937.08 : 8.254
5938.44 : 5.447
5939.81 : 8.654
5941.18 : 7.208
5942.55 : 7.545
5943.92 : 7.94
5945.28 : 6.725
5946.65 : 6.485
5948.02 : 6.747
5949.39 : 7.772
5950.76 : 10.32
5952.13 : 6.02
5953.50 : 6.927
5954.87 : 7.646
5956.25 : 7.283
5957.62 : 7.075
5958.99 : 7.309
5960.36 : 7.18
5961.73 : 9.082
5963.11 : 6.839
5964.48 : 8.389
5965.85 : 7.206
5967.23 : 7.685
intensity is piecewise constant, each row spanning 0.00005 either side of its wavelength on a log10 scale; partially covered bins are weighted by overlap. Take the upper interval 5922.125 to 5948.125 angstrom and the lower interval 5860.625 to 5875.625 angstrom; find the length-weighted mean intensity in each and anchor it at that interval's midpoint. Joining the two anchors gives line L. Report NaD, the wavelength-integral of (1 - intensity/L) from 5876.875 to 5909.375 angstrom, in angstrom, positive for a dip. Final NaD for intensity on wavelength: 5.40 angstrom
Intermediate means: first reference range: 8.11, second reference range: 7.94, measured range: 6.71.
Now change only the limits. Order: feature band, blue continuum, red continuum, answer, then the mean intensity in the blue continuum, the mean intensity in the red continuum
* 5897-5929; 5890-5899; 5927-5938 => -4.4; 5.99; 7.74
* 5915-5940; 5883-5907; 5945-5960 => -3.4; 6.44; 7.31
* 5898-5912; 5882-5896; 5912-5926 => 0.7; 6.21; 8.56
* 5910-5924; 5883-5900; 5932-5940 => -1.7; 6.17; 7.77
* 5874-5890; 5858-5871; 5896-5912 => -0.3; 7.2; 6.91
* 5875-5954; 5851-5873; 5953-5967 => 0.1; 7.29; 7.5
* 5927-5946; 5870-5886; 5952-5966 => 0.4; 8.44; 7.42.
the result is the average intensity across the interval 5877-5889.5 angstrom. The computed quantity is 7.01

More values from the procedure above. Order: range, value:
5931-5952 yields 7.64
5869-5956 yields 7.58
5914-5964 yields 7.79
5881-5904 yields 6.34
